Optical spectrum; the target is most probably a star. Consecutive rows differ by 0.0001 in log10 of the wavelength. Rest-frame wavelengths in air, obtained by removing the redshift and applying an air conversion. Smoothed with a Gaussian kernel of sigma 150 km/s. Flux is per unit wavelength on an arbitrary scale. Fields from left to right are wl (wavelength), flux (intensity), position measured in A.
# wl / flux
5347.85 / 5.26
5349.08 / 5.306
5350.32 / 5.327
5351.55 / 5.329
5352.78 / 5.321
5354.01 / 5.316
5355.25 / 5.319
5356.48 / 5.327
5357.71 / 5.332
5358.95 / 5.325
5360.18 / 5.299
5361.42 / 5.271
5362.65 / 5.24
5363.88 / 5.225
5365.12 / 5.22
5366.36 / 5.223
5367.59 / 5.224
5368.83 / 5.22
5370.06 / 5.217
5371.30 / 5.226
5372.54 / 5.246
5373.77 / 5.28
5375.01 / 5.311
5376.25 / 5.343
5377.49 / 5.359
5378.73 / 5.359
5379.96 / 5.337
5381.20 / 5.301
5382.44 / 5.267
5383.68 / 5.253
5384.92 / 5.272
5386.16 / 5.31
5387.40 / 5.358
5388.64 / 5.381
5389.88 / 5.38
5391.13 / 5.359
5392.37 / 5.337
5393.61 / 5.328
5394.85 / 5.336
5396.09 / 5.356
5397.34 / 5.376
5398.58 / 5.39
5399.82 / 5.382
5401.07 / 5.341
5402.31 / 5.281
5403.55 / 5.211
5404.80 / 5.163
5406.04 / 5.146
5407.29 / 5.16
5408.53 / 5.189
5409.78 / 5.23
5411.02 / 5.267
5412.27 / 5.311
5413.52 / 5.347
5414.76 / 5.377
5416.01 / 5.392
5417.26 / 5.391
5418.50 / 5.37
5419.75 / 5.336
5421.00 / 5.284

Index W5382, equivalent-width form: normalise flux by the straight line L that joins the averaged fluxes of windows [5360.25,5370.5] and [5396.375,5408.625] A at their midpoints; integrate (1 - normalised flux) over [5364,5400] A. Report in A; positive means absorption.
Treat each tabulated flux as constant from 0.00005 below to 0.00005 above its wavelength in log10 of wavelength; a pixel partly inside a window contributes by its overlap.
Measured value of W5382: -0.4 A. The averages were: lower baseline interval 5.24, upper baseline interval 5.27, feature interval 5.31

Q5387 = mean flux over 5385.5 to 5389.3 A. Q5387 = 5.35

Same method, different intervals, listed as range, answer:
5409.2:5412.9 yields 5.27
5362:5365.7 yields 5.24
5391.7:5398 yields 5.35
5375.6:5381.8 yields 5.34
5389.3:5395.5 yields 5.35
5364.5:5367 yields 5.22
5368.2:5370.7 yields 5.22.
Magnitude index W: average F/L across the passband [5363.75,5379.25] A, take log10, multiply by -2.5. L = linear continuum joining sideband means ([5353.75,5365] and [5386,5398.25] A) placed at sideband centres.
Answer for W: 0.010 mag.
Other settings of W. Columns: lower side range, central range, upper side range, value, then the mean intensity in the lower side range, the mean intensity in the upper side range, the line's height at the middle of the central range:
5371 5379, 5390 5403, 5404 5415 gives -0.02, 5.3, 5.24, 5.26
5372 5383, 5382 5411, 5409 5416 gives 0.00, 5.31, 5.31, 5.31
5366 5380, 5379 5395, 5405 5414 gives -0.01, 5.28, 5.23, 5.26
